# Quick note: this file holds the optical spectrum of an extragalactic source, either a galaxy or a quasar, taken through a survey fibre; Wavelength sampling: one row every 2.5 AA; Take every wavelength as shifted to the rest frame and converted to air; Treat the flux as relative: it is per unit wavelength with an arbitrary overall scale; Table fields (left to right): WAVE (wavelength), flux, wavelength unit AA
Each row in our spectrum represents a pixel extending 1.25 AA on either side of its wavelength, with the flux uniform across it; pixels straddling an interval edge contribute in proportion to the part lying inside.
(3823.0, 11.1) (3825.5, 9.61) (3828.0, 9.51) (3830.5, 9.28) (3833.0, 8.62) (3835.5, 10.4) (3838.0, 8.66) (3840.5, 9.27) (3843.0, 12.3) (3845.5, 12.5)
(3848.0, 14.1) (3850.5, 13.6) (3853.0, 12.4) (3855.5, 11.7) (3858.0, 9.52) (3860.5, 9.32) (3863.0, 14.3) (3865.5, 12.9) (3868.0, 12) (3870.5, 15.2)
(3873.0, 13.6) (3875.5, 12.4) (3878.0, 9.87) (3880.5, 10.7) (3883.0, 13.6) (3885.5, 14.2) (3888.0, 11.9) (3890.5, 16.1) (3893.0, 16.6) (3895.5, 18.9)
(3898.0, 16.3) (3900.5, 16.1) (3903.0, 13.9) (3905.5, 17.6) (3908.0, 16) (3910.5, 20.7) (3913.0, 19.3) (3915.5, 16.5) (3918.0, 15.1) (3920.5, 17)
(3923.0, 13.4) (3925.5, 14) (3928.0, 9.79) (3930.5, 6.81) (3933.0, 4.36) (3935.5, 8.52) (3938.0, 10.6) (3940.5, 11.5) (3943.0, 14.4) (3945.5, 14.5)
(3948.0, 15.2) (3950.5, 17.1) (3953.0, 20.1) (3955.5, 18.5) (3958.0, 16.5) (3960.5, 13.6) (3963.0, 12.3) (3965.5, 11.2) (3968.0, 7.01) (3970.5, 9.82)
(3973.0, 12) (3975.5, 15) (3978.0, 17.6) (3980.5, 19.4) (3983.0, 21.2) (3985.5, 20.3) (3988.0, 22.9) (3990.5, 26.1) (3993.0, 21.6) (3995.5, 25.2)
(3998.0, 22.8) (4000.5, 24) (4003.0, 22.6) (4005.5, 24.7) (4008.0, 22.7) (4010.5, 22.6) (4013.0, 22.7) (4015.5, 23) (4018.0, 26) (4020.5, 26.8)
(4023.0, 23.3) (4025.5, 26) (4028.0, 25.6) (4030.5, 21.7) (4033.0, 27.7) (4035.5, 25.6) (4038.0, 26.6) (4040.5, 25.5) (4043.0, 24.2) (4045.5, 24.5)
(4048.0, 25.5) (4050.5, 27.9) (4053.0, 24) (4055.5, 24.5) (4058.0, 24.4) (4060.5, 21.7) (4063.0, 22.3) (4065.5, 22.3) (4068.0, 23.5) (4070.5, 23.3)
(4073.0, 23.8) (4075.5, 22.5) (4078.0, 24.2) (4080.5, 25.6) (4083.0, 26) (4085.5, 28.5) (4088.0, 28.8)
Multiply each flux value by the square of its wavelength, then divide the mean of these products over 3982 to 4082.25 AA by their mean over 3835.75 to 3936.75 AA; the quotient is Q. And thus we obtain 2.0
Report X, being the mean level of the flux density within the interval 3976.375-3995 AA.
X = 21.3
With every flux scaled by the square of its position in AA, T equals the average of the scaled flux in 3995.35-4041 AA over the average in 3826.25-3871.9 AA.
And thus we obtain 2.33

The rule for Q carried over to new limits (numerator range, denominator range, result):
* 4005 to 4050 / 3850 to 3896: 2.06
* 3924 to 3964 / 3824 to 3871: 1.21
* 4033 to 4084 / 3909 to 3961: 1.83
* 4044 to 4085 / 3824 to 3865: 2.46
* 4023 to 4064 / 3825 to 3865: 2.49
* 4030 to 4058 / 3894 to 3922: 1.59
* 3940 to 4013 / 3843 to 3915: 1.35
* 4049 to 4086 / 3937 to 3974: 1.88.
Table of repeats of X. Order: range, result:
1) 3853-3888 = 12.2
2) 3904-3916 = 18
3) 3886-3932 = 15.3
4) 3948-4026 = 19.7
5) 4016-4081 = 24.5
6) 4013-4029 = 24.9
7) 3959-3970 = 11.1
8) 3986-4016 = 23.3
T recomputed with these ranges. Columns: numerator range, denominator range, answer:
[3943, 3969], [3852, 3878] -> 1.26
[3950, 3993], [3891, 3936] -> 1.18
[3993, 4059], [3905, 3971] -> 1.87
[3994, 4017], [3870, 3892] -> 1.91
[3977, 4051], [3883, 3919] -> 1.55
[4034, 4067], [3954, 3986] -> 1.72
